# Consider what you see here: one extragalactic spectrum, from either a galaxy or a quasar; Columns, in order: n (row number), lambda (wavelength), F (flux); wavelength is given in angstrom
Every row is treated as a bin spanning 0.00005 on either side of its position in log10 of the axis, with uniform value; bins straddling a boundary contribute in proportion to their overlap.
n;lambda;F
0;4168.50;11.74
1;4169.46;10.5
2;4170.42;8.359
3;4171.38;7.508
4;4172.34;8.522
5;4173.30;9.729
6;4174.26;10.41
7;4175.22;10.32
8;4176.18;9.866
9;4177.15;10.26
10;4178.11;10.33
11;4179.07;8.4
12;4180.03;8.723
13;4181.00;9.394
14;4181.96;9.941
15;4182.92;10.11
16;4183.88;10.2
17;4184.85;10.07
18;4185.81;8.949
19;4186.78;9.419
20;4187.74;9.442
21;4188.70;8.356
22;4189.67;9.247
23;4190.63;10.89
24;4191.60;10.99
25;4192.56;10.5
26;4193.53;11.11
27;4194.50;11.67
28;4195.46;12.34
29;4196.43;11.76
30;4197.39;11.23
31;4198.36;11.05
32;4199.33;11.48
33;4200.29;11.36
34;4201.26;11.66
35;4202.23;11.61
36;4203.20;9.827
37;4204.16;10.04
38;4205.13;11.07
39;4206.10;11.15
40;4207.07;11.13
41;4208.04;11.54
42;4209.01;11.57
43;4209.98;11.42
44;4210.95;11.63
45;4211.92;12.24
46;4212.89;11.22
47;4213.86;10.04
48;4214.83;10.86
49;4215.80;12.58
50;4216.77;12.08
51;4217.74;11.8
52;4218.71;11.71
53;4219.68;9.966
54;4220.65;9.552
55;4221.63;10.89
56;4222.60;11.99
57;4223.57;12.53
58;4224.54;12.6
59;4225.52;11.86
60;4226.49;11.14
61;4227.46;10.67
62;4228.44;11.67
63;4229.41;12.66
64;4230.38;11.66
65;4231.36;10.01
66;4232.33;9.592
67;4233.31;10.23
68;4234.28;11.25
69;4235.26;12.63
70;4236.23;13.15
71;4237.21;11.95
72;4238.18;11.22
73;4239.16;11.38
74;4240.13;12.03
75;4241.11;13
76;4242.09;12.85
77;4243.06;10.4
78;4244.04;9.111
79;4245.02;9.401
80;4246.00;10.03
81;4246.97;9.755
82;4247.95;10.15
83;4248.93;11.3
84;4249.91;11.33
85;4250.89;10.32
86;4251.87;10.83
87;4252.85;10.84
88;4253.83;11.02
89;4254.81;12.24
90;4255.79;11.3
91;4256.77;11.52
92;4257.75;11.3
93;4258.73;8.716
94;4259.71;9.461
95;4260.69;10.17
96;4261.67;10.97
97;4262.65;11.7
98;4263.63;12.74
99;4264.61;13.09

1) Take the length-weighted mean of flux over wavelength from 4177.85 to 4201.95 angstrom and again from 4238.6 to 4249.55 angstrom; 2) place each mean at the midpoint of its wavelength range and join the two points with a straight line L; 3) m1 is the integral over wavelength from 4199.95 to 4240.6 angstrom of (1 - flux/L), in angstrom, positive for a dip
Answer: -2.8 angstrom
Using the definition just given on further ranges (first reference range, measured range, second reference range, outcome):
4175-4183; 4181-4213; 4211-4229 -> -1.00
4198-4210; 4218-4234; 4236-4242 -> 0.78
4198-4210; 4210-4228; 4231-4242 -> -0.12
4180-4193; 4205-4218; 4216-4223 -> -0.73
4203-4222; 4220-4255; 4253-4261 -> -0.88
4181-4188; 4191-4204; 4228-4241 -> -1.33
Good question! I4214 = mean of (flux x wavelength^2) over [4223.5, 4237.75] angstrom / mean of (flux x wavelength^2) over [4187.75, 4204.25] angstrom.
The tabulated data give 1.1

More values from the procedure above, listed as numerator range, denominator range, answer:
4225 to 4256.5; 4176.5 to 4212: 1.08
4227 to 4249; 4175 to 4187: 1.18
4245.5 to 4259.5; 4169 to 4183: 1.17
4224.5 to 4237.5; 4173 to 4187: 1.20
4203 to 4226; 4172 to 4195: 1.16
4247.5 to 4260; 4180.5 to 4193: 1.14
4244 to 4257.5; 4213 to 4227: 0.95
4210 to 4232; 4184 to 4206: 1.09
